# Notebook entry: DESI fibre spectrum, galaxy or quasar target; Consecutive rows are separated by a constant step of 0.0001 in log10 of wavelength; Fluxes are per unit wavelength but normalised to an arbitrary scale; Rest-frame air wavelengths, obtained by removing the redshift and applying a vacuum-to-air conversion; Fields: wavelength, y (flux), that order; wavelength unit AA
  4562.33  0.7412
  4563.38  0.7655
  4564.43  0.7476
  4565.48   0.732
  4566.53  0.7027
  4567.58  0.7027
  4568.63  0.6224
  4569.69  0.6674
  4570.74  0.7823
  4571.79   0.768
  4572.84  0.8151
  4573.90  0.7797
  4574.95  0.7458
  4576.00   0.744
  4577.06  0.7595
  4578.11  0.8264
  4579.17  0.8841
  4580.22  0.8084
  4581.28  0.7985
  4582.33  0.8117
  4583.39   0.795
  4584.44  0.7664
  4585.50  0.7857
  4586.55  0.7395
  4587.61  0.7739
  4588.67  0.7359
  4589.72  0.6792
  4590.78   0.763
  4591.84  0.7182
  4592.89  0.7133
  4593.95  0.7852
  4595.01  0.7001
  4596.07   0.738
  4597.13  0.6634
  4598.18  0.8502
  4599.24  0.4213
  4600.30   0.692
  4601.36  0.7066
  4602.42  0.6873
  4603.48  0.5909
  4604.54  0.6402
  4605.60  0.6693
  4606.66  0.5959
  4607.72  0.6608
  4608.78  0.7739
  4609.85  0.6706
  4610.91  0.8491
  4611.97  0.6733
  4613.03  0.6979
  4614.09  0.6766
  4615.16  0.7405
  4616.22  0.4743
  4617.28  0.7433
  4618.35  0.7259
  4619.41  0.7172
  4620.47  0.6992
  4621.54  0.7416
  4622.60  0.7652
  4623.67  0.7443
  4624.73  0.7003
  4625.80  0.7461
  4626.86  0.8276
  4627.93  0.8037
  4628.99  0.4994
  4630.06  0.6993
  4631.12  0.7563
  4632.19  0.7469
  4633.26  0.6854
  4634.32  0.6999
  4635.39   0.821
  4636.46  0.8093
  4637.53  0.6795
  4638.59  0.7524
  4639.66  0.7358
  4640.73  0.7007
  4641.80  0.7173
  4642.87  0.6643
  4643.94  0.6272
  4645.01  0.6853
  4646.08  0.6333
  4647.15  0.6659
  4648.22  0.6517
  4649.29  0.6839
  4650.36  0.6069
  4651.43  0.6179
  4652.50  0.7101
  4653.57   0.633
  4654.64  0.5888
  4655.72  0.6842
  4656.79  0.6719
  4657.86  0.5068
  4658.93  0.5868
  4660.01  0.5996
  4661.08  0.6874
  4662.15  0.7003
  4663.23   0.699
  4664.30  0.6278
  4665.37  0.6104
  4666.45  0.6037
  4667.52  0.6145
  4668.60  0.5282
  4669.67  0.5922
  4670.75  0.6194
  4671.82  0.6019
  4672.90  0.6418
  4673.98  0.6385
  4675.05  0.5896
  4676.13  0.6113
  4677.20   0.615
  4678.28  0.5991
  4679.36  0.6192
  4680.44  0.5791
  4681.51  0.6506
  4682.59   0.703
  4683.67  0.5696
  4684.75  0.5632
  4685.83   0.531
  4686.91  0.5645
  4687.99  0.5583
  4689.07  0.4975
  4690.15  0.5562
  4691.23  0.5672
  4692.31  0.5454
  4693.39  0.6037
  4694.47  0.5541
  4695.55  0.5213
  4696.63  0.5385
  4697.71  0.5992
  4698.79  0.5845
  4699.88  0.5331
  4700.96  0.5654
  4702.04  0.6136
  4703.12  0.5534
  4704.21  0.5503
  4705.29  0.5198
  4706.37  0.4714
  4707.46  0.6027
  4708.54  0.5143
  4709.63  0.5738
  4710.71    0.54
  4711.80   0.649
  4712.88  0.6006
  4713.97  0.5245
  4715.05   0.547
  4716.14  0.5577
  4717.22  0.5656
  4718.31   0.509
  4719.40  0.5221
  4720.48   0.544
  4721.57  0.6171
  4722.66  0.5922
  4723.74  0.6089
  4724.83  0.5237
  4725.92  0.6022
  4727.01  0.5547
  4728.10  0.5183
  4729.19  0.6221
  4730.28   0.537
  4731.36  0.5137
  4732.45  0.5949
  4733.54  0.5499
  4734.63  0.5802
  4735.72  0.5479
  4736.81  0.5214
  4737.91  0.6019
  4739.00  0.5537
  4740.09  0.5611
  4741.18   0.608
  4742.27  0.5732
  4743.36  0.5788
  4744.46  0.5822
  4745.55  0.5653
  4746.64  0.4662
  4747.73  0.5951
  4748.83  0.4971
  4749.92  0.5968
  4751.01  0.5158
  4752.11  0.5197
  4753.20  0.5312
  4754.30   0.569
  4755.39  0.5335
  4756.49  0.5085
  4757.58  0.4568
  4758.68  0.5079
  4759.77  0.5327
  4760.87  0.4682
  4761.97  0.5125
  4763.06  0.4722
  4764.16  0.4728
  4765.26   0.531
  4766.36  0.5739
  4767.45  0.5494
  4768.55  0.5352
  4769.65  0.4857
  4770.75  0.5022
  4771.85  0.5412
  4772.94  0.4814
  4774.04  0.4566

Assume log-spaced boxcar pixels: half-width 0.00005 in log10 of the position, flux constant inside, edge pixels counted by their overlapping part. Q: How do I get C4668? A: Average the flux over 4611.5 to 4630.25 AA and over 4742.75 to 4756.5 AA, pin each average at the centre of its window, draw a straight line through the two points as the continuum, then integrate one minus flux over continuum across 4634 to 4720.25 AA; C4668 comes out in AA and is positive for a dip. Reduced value 3.7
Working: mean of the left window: 0.704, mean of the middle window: 0.608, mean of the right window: 0.544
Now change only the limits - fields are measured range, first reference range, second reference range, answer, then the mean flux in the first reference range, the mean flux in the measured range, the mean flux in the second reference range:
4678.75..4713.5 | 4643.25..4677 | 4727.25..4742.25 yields 1.7 AA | 0.63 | 0.568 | 0.563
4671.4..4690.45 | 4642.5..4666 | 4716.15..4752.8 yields 0.6 AA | 0.643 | 0.594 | 0.559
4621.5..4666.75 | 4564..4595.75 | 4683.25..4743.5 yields -1.4 AA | 0.755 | 0.683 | 0.56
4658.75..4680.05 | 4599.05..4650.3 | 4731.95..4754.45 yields 0.8 AA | 0.696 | 0.619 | 0.557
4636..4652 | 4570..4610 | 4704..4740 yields -0.5 AA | 0.733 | 0.682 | 0.559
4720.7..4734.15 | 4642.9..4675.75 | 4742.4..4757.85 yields -0.2 AA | 0.631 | 0.569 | 0.539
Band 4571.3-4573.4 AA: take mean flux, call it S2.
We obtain 0.79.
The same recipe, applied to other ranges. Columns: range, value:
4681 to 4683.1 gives 0.676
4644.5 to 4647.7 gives 0.661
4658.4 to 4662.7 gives 0.643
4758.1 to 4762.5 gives 0.504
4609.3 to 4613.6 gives 0.722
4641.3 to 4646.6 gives 0.665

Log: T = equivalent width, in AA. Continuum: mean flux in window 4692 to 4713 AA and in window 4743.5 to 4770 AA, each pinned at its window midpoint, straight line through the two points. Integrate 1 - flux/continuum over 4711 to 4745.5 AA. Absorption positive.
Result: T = -1.4 AA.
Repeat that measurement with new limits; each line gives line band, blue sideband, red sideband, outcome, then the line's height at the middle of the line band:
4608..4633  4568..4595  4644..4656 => -0.6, 0.697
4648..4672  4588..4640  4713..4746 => 0.8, 0.65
